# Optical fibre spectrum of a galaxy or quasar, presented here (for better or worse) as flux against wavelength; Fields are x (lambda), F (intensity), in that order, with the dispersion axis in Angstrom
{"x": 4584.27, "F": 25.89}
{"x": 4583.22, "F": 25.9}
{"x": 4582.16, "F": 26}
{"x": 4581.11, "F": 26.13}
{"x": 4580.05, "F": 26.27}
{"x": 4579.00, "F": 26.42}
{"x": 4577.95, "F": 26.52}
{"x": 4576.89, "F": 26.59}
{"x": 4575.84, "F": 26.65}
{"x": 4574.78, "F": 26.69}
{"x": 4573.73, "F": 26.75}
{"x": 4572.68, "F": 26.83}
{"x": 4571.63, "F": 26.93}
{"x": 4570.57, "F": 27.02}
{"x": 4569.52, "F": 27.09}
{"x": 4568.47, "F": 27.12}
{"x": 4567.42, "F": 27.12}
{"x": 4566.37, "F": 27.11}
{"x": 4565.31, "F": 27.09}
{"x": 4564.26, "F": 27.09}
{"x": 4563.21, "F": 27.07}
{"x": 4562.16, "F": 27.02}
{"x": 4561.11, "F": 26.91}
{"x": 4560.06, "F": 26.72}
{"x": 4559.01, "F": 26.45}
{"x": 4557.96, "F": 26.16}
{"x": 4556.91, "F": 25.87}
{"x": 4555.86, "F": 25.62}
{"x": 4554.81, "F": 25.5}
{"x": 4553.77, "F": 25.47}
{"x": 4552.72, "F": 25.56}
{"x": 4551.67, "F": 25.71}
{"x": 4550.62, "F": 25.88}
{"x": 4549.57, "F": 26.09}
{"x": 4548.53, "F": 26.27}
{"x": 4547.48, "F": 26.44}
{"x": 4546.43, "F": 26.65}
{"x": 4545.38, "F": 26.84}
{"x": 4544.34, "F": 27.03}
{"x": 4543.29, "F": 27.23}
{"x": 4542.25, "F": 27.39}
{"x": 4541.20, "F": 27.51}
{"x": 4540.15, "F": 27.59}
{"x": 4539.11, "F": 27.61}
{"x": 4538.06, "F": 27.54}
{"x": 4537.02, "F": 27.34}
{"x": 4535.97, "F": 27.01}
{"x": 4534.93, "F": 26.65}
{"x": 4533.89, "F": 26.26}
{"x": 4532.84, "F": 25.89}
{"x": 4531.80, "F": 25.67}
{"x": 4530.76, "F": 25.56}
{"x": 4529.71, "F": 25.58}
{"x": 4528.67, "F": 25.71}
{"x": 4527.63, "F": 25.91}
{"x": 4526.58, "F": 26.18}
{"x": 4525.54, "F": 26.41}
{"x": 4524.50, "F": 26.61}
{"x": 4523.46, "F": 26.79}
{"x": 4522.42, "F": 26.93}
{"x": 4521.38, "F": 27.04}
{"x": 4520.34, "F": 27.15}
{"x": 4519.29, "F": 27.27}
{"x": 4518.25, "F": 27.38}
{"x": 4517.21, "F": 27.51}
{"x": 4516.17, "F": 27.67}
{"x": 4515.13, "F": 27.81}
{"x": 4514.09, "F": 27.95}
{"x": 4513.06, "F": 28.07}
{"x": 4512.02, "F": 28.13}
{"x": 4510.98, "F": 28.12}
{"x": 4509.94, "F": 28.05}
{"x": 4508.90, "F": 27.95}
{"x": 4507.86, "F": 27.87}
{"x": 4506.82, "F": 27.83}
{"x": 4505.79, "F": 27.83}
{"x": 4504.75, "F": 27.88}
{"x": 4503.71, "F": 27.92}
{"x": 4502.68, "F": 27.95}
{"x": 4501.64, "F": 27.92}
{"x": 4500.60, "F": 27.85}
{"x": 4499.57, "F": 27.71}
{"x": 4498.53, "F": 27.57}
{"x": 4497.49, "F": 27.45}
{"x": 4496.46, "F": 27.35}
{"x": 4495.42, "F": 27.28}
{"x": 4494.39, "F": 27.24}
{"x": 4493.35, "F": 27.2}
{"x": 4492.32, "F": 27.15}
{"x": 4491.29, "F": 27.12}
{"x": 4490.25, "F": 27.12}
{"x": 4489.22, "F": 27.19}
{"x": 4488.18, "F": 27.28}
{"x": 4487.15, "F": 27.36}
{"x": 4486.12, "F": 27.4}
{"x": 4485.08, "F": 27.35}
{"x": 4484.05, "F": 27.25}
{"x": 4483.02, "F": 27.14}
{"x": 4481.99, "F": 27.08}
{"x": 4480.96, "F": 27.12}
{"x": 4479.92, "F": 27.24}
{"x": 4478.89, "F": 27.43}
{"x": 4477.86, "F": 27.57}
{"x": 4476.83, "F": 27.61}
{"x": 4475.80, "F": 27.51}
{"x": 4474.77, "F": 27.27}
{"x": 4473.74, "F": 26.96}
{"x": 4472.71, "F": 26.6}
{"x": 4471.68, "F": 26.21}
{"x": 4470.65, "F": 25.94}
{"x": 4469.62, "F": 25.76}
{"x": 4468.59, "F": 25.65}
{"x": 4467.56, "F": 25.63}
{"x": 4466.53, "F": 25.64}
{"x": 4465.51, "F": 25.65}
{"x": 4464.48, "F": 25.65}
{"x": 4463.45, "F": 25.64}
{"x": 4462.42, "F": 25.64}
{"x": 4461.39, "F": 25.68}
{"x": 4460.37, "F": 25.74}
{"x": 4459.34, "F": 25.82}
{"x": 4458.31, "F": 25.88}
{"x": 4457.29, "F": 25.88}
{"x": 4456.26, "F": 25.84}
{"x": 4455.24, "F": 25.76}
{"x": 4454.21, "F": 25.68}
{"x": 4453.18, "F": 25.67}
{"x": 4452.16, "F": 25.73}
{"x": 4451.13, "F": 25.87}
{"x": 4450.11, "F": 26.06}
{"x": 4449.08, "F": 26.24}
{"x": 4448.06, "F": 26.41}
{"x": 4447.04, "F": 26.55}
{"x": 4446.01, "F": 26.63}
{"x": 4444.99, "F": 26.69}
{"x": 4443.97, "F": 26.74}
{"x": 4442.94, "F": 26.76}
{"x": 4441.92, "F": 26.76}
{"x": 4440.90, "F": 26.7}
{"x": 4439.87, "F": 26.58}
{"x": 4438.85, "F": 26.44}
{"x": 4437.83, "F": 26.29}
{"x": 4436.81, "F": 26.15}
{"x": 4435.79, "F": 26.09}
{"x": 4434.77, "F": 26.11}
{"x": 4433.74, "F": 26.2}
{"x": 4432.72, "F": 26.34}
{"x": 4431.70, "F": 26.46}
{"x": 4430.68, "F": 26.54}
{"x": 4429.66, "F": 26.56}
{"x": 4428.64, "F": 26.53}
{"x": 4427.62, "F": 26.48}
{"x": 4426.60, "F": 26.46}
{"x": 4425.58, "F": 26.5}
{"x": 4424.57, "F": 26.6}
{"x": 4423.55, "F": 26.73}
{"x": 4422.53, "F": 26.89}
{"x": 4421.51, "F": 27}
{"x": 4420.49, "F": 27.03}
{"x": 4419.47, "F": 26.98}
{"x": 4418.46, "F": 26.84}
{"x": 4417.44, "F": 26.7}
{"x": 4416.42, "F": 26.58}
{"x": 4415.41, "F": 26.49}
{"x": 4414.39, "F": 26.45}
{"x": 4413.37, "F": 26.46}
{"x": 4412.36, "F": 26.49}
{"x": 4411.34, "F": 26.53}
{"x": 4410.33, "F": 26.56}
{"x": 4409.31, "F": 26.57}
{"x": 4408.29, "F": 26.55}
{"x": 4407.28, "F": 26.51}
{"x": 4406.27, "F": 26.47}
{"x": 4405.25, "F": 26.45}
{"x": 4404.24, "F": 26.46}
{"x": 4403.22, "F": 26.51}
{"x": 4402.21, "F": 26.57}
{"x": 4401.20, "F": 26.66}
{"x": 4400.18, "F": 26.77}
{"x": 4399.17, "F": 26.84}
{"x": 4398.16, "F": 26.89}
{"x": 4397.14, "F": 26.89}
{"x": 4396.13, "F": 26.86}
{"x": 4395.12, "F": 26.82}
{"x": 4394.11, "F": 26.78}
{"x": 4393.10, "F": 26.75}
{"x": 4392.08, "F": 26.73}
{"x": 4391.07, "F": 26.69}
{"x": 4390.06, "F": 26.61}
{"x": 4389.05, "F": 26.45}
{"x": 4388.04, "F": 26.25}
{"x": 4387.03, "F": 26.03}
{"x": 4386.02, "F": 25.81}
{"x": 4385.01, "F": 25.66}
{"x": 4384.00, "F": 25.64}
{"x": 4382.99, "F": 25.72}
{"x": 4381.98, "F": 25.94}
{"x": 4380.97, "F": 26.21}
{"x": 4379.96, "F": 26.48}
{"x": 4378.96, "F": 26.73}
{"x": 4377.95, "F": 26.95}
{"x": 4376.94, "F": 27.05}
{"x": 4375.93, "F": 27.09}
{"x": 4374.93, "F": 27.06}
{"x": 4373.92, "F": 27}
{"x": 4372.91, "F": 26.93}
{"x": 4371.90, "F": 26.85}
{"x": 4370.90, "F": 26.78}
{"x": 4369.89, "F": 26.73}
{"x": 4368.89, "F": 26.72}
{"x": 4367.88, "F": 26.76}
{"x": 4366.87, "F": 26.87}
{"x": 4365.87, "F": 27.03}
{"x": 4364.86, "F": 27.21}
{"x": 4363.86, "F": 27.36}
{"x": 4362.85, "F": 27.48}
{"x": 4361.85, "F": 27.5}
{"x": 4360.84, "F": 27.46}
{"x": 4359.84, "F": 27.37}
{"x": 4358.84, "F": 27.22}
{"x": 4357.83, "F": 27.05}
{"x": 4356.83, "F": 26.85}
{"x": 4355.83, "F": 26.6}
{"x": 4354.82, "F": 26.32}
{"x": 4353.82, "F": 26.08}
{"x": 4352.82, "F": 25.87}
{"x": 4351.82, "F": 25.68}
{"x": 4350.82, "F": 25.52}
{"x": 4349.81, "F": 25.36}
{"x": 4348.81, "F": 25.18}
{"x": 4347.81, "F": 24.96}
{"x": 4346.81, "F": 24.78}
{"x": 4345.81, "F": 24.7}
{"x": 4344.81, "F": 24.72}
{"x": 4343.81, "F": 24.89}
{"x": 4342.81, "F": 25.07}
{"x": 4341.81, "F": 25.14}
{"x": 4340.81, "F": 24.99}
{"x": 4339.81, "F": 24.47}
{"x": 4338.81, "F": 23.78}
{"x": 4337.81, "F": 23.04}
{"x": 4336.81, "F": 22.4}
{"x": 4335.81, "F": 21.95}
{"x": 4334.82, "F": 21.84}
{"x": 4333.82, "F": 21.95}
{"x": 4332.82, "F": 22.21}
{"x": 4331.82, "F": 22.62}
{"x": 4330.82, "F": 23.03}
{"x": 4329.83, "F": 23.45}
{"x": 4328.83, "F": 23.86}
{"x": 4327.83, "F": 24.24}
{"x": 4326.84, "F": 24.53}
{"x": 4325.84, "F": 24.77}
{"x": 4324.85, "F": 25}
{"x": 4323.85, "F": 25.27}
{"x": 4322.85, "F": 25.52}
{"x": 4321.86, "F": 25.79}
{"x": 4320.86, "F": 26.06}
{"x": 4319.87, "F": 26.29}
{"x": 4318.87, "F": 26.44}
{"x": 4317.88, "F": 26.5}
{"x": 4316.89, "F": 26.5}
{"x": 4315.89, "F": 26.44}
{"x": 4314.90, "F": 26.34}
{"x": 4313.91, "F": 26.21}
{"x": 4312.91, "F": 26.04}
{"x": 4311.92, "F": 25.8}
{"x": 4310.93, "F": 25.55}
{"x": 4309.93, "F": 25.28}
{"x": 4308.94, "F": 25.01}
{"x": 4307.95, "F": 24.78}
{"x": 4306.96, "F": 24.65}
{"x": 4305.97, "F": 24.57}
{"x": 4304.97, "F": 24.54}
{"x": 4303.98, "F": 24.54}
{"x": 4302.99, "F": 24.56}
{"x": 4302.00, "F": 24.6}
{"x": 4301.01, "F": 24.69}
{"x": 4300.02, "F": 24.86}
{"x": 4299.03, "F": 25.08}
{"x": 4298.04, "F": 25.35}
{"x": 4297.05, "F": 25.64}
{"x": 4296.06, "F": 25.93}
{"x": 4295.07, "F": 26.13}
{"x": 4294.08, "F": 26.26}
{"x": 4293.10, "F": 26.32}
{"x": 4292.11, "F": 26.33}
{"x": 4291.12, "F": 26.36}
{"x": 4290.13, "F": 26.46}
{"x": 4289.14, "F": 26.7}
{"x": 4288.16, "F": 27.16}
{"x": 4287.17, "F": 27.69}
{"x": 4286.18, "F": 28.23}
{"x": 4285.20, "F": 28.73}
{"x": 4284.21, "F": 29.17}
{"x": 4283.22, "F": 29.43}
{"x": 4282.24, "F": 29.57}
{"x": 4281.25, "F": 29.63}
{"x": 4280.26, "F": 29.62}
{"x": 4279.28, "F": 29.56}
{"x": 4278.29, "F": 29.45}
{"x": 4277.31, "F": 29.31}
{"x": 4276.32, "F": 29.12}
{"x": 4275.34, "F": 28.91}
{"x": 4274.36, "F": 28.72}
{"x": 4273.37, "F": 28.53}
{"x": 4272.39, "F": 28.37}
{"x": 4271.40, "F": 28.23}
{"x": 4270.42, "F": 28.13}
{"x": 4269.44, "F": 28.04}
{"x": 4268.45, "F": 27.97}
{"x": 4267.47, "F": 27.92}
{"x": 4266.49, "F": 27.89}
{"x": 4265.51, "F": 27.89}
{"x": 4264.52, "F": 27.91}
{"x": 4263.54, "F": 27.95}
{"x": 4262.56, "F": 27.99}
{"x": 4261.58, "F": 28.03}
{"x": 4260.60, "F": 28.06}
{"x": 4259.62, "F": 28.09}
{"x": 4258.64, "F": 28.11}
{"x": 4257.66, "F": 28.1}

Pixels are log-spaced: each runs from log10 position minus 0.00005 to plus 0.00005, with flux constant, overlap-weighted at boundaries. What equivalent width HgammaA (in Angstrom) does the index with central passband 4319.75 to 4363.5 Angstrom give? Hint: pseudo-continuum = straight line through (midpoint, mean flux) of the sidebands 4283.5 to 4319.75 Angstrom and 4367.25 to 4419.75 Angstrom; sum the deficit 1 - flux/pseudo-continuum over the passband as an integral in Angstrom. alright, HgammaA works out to 2.1 Angstrom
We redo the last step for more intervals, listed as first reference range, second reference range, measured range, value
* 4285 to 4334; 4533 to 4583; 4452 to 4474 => 0.3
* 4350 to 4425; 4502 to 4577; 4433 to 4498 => 0.6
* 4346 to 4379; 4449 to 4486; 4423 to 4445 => -0.1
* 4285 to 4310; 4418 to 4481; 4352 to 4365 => -0.5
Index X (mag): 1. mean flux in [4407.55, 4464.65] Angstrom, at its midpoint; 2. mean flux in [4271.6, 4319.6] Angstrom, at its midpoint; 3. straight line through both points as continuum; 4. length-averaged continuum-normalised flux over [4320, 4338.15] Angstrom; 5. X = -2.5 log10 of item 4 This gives 0.12 mag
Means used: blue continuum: 26.8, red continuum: 26.3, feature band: 23.8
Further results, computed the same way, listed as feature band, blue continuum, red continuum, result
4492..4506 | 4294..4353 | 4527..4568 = -0.06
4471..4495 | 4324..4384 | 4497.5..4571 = -0.03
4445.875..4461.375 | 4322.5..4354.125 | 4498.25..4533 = 0.01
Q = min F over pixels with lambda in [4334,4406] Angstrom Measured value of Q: 21.84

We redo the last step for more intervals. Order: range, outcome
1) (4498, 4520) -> 27.27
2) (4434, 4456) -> 25.67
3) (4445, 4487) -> 25.63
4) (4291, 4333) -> 22.21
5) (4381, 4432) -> 25.64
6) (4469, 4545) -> 25.56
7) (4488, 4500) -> 27.12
